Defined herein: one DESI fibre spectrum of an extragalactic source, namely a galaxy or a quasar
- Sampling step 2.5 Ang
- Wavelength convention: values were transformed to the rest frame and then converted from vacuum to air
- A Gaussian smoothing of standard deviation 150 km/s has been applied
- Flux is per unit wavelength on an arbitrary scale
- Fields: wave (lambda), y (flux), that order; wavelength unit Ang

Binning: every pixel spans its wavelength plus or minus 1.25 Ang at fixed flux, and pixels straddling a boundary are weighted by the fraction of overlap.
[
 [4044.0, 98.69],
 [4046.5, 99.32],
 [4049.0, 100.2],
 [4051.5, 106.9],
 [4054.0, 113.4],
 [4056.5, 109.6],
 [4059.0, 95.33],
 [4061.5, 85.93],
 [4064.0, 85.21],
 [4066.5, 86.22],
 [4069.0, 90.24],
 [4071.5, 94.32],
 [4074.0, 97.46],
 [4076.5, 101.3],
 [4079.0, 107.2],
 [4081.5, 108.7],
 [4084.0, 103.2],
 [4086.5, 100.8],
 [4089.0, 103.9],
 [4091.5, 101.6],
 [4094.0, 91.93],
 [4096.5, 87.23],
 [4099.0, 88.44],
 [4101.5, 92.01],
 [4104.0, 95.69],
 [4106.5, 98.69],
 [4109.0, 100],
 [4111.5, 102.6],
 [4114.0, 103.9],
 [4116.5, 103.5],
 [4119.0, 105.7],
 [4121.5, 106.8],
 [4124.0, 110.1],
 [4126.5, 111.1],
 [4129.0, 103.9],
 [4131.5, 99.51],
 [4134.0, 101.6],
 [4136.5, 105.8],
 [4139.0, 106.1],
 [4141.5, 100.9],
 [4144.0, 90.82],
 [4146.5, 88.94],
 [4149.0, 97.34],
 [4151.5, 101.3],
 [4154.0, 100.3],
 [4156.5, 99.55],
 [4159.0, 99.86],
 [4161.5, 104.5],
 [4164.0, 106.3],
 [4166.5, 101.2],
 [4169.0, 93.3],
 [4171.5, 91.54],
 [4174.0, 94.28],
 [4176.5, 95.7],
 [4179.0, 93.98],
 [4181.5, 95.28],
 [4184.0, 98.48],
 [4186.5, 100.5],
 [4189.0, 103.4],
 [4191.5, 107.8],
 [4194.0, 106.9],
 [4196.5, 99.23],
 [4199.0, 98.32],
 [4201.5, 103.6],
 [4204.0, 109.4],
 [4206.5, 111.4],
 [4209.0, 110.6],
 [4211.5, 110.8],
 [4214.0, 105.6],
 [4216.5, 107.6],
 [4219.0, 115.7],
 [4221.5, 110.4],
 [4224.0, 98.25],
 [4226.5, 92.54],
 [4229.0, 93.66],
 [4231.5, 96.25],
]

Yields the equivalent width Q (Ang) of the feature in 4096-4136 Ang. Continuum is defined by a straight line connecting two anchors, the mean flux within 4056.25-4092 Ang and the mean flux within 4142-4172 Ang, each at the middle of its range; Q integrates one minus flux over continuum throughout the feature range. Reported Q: -1.3 Ang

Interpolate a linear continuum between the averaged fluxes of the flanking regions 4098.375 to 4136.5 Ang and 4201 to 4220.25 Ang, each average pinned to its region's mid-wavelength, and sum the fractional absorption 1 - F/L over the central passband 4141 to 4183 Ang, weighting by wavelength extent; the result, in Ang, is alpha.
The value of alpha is 3.3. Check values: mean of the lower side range 102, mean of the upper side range 110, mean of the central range 97.3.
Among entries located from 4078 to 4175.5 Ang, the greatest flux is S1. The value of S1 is 111.1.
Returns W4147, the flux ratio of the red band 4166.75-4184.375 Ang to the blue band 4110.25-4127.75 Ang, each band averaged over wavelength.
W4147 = 0.89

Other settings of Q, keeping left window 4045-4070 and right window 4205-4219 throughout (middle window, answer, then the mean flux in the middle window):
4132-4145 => 0.3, 101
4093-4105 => 1.2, 90.9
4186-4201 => 0.8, 103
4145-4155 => 0.8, 96.7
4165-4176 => 1.1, 95.4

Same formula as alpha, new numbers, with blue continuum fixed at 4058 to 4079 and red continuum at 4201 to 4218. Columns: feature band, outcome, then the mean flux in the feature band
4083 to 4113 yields -0.3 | 97.2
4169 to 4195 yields 1.8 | 98.4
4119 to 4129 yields -0.9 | 108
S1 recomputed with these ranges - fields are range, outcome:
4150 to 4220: 115.7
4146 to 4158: 101.3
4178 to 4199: 107.8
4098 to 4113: 102.6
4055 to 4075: 109.6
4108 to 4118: 103.9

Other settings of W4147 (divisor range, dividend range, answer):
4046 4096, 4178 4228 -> 1.05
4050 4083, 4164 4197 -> 1.00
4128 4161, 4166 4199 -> 0.99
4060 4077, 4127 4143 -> 1.13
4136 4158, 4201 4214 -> 1.10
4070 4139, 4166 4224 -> 1.02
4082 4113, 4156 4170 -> 1.04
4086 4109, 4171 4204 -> 1.04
